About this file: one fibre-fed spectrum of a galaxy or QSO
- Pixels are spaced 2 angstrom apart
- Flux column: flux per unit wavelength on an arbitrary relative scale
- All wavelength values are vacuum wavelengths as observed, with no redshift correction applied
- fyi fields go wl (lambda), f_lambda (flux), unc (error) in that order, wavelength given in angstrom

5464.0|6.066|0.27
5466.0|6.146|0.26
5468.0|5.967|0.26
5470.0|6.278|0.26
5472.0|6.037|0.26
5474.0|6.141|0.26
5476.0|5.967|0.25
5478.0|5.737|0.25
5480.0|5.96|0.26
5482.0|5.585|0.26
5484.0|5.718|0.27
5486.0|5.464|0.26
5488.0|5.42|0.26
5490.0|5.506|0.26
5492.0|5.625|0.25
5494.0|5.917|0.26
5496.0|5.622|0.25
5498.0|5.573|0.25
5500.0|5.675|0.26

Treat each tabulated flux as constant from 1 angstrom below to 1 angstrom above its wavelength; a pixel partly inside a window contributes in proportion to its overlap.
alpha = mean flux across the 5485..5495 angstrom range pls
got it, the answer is 5.59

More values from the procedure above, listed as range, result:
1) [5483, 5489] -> 5.53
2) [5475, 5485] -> 5.79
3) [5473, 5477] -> 6.05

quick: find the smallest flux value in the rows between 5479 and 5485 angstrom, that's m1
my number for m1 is 5.585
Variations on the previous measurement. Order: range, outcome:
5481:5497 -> 5.42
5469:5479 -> 5.737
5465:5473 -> 5.967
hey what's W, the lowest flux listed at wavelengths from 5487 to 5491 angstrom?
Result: 5.42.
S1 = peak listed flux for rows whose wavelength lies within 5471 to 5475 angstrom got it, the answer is 6.141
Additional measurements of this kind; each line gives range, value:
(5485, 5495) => 5.917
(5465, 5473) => 6.278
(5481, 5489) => 5.718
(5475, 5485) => 5.967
